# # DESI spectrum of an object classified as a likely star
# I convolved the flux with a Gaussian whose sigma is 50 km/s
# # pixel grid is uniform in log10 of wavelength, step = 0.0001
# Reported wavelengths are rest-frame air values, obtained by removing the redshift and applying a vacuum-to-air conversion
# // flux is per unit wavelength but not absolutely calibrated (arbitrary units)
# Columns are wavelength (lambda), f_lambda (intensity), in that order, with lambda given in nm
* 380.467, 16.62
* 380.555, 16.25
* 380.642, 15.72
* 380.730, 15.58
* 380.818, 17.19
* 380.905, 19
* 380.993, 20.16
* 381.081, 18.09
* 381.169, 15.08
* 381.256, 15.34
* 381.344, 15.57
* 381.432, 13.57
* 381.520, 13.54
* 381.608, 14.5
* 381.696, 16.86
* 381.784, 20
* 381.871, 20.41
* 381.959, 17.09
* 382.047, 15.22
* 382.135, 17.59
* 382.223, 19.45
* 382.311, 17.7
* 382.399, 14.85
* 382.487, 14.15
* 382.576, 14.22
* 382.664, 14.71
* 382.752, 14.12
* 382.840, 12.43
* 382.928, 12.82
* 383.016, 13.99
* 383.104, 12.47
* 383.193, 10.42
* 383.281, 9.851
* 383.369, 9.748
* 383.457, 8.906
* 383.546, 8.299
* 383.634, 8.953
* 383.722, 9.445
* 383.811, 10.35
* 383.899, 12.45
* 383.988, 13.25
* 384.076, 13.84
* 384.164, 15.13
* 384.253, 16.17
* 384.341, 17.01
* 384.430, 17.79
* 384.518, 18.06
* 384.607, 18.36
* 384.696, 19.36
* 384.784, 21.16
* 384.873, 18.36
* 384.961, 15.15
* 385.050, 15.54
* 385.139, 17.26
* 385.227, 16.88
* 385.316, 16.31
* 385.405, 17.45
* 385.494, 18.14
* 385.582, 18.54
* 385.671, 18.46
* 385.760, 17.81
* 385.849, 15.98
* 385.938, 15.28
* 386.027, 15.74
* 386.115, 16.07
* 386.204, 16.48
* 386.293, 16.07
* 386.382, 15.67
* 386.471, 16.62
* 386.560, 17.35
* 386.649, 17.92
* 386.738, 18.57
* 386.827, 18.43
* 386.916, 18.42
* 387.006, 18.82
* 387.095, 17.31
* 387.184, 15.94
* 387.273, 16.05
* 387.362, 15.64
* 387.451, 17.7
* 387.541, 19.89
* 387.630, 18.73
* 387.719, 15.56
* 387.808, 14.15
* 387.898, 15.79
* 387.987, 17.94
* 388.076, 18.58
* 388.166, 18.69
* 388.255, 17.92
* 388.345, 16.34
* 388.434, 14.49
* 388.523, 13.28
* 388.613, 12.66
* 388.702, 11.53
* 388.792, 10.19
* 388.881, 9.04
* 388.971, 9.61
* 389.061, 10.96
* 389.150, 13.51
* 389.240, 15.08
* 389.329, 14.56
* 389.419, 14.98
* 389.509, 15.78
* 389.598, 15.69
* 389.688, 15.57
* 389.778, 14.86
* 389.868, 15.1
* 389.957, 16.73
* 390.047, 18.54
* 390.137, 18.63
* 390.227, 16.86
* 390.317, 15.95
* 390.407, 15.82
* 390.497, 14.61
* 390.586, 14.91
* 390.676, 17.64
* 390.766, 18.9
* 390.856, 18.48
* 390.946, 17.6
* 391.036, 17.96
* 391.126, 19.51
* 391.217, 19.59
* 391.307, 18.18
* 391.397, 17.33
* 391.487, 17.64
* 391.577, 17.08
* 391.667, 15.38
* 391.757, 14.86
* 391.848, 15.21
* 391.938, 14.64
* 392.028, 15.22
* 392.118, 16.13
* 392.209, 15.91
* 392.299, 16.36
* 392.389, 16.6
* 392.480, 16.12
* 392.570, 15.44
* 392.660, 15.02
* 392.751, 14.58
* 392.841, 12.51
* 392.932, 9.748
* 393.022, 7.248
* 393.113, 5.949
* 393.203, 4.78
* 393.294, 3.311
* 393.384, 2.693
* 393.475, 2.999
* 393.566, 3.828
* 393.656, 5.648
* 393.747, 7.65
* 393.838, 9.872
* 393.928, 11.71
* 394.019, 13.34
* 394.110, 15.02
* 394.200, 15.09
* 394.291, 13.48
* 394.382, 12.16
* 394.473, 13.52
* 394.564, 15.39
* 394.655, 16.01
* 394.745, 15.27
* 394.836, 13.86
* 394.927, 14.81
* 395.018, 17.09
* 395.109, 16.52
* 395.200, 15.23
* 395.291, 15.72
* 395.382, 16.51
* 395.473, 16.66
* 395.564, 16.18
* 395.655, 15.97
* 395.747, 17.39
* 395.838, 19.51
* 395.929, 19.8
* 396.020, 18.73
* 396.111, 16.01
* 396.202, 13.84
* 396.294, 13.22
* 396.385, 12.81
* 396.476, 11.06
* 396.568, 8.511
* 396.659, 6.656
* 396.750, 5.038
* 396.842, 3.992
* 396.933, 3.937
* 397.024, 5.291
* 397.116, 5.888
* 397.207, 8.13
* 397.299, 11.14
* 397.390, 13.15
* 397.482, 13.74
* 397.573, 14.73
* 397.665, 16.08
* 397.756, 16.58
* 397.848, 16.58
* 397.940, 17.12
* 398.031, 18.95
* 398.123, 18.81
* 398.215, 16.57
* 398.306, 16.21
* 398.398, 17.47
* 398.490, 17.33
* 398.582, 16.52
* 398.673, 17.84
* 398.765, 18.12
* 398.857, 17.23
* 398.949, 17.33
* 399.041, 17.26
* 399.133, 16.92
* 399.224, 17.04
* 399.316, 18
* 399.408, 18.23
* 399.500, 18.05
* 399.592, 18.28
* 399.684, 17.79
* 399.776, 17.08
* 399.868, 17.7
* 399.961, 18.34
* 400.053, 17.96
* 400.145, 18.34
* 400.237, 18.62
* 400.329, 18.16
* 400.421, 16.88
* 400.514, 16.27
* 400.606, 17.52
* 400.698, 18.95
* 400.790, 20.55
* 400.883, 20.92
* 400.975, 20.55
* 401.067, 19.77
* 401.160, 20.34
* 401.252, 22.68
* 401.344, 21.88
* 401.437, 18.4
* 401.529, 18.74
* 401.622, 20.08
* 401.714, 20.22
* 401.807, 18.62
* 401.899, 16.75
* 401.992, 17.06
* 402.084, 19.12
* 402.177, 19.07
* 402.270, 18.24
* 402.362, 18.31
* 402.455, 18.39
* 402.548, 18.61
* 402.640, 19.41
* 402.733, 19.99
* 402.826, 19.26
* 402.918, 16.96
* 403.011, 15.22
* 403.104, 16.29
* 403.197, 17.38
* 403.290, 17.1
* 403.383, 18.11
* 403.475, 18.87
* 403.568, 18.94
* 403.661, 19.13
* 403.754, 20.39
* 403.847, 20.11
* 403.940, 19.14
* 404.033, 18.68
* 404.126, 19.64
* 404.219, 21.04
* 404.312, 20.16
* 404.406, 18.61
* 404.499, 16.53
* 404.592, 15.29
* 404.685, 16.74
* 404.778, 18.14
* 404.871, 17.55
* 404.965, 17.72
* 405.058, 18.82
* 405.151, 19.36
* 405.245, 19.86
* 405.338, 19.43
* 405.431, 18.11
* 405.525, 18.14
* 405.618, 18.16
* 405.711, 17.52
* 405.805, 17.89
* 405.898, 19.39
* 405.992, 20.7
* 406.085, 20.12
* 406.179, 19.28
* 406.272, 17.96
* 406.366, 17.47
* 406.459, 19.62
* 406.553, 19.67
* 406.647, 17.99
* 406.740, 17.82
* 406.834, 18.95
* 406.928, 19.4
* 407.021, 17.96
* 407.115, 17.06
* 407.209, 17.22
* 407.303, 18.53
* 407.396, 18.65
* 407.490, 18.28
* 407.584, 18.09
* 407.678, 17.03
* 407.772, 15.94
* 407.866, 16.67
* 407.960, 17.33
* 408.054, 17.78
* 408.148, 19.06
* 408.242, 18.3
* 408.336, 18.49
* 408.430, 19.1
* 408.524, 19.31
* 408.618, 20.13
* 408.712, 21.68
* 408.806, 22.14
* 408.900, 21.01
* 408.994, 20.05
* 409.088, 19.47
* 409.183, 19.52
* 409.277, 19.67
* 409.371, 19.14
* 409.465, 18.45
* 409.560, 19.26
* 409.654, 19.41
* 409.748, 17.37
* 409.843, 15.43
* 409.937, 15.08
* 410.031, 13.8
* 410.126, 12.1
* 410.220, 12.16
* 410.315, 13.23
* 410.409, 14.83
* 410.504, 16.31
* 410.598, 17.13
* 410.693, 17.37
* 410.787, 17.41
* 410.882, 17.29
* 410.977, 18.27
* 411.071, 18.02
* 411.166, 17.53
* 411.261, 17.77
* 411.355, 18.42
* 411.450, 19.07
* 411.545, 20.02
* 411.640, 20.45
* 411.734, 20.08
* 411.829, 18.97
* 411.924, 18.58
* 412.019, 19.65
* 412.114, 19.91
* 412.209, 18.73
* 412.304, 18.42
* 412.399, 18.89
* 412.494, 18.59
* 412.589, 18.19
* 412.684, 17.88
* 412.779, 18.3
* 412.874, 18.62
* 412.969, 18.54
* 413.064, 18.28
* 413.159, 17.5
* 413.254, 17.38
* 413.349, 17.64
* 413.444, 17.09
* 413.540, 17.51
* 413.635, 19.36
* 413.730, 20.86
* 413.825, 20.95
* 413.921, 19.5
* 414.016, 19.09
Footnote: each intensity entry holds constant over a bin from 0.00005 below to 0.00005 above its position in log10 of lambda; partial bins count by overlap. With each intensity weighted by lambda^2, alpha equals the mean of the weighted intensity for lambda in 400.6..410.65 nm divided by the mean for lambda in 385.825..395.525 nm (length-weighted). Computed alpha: 1.34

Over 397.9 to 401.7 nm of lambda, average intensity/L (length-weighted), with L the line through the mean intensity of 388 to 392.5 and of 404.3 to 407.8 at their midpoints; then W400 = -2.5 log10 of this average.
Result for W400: -0.06 mag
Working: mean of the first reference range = 15.8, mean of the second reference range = 18.3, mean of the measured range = 18.3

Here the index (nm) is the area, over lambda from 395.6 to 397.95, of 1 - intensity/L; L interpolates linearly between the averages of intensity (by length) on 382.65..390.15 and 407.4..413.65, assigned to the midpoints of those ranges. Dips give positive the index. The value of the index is 0.58 nm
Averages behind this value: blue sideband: 15.3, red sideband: 18.1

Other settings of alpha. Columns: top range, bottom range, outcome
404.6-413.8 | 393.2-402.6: 1.26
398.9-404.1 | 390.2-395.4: 1.40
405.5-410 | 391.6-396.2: 1.49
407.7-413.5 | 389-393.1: 1.27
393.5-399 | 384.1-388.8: 0.86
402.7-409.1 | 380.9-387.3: 1.32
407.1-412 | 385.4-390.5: 1.25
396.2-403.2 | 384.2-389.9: 1.08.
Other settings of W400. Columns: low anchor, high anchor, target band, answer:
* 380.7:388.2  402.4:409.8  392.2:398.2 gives 0.34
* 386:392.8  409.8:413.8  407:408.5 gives -0.03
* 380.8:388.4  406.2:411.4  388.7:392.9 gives 0.06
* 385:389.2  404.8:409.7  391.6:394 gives 0.44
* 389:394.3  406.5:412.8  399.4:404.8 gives -0.14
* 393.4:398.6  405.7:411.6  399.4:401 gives -0.23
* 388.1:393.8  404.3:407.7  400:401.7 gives -0.15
